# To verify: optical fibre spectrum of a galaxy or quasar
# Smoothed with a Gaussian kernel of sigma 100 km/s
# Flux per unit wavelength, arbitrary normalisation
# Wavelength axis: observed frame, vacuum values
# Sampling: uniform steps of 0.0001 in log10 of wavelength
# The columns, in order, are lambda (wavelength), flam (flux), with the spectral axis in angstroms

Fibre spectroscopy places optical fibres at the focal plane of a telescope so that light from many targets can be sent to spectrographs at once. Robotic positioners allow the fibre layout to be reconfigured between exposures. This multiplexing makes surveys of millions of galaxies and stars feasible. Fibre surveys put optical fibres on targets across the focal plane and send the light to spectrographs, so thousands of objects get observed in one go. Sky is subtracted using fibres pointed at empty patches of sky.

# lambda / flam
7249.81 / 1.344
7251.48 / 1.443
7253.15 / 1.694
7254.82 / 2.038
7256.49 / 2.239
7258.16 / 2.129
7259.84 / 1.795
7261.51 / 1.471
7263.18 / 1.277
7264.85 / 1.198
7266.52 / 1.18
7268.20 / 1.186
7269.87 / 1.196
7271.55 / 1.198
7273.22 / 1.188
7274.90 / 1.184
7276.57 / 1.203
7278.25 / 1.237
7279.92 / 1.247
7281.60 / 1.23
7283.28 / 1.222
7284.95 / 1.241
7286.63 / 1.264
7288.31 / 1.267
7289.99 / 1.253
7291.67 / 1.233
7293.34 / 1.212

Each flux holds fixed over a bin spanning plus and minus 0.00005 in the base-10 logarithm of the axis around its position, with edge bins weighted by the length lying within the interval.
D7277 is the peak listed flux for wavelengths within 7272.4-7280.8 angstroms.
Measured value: 1.247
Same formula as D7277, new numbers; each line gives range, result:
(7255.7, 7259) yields 2.239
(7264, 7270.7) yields 1.198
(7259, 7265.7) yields 1.795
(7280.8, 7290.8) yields 1.267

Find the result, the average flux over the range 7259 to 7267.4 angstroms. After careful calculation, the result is 1.38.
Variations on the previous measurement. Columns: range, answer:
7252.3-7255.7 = 1.87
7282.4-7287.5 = 1.24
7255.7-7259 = 2.18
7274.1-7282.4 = 1.22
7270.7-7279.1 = 1.2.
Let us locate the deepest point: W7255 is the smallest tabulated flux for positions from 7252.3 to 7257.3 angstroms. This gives 1.694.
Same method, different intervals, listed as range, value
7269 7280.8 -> 1.184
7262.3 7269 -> 1.18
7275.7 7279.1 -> 1.203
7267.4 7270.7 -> 1.186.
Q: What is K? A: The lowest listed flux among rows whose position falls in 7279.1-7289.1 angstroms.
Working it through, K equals 1.222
